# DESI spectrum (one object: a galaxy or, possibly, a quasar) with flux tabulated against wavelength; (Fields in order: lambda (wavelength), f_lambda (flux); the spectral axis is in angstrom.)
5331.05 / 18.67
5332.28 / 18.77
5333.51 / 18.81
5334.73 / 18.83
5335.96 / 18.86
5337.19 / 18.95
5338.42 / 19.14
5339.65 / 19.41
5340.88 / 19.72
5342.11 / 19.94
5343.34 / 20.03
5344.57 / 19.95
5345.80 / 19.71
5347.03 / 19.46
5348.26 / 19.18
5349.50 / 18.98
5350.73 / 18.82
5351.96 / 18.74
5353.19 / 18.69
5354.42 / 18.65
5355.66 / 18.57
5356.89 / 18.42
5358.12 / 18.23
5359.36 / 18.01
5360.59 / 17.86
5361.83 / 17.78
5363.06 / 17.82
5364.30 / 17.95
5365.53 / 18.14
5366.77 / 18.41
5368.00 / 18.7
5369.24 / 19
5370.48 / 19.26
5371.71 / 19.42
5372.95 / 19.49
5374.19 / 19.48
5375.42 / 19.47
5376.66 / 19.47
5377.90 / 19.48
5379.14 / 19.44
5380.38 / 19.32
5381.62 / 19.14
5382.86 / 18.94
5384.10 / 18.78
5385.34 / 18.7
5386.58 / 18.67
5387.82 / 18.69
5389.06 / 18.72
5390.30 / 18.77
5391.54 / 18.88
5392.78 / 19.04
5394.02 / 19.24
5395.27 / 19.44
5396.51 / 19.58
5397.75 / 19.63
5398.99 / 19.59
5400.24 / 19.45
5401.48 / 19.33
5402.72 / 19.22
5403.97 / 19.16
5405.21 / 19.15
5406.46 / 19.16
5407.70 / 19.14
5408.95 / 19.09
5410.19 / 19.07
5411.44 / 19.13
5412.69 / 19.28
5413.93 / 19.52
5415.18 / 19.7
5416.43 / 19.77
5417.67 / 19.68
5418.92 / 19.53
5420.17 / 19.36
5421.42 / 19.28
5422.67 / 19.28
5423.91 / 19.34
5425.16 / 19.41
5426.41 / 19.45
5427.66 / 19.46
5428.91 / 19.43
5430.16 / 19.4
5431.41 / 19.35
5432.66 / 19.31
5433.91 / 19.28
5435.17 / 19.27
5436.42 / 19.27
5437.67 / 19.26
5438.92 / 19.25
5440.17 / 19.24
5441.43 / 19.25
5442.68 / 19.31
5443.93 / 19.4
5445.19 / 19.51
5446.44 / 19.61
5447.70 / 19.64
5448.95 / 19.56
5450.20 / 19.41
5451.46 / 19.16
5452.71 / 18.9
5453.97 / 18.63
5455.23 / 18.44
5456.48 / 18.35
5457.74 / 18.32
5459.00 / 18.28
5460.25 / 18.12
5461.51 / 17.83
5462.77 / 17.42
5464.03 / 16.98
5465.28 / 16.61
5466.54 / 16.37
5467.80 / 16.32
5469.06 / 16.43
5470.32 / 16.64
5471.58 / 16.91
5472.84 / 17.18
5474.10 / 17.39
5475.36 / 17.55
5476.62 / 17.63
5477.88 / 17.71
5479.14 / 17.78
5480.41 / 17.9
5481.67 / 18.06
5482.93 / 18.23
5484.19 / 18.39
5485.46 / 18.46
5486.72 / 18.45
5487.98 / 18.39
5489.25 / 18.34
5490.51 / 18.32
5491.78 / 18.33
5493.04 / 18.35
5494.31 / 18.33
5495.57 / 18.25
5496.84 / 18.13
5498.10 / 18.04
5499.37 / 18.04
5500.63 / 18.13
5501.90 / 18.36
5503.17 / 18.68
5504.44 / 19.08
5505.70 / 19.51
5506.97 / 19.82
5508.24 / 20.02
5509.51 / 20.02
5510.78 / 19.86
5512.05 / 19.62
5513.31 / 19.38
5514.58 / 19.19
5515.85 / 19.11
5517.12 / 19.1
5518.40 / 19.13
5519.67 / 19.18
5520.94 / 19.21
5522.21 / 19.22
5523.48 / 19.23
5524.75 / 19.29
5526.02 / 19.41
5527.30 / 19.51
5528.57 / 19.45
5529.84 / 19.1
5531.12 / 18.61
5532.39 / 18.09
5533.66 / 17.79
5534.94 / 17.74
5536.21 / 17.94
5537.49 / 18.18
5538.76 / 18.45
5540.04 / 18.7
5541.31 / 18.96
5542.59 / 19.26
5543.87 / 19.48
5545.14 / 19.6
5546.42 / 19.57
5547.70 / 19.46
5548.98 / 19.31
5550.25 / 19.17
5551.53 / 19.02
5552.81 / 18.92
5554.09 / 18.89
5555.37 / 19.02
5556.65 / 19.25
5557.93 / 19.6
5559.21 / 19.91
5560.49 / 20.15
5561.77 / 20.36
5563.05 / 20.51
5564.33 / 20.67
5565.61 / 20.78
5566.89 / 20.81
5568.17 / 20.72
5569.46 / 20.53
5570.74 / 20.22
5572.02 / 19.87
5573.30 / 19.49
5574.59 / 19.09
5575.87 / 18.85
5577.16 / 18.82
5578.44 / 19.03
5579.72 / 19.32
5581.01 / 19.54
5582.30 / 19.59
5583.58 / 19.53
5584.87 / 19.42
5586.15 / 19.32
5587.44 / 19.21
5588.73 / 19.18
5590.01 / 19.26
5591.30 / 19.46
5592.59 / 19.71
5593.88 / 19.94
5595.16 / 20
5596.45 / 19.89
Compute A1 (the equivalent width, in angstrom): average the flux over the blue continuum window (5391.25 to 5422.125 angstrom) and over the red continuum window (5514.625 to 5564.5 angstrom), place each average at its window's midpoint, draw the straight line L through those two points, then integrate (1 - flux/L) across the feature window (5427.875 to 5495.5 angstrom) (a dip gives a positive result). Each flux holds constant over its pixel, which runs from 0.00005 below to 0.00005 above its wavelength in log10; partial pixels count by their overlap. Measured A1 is 3.1 angstrom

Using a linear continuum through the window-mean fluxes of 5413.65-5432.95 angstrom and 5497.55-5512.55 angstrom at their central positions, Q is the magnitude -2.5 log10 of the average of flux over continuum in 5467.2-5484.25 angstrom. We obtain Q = 0.11 mag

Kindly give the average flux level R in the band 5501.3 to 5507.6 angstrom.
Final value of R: 19.1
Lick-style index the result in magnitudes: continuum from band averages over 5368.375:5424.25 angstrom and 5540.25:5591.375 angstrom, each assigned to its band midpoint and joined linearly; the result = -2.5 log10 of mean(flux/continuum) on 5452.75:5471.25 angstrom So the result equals 0.11 mag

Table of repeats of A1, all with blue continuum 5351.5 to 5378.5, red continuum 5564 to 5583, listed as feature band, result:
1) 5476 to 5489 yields 0.8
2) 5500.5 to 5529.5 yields 0.3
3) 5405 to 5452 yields -0.8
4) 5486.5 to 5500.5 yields 0.8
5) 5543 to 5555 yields 0.3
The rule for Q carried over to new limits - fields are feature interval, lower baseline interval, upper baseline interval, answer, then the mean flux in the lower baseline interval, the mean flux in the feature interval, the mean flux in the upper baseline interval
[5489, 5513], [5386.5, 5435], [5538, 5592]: 0.03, 19.3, 18.8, 19.5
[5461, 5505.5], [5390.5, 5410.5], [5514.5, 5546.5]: 0.07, 19.3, 17.8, 18.9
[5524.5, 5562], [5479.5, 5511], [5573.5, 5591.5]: -0.01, 18.6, 19.1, 19.3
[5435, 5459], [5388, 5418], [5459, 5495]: -0.05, 19.3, 19.1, 17.7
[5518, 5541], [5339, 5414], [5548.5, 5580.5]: 0.04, 19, 18.8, 19.7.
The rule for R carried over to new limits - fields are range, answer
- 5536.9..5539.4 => 18.3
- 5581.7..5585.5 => 19.5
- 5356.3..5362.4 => 18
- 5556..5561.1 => 19.7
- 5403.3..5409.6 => 19.1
